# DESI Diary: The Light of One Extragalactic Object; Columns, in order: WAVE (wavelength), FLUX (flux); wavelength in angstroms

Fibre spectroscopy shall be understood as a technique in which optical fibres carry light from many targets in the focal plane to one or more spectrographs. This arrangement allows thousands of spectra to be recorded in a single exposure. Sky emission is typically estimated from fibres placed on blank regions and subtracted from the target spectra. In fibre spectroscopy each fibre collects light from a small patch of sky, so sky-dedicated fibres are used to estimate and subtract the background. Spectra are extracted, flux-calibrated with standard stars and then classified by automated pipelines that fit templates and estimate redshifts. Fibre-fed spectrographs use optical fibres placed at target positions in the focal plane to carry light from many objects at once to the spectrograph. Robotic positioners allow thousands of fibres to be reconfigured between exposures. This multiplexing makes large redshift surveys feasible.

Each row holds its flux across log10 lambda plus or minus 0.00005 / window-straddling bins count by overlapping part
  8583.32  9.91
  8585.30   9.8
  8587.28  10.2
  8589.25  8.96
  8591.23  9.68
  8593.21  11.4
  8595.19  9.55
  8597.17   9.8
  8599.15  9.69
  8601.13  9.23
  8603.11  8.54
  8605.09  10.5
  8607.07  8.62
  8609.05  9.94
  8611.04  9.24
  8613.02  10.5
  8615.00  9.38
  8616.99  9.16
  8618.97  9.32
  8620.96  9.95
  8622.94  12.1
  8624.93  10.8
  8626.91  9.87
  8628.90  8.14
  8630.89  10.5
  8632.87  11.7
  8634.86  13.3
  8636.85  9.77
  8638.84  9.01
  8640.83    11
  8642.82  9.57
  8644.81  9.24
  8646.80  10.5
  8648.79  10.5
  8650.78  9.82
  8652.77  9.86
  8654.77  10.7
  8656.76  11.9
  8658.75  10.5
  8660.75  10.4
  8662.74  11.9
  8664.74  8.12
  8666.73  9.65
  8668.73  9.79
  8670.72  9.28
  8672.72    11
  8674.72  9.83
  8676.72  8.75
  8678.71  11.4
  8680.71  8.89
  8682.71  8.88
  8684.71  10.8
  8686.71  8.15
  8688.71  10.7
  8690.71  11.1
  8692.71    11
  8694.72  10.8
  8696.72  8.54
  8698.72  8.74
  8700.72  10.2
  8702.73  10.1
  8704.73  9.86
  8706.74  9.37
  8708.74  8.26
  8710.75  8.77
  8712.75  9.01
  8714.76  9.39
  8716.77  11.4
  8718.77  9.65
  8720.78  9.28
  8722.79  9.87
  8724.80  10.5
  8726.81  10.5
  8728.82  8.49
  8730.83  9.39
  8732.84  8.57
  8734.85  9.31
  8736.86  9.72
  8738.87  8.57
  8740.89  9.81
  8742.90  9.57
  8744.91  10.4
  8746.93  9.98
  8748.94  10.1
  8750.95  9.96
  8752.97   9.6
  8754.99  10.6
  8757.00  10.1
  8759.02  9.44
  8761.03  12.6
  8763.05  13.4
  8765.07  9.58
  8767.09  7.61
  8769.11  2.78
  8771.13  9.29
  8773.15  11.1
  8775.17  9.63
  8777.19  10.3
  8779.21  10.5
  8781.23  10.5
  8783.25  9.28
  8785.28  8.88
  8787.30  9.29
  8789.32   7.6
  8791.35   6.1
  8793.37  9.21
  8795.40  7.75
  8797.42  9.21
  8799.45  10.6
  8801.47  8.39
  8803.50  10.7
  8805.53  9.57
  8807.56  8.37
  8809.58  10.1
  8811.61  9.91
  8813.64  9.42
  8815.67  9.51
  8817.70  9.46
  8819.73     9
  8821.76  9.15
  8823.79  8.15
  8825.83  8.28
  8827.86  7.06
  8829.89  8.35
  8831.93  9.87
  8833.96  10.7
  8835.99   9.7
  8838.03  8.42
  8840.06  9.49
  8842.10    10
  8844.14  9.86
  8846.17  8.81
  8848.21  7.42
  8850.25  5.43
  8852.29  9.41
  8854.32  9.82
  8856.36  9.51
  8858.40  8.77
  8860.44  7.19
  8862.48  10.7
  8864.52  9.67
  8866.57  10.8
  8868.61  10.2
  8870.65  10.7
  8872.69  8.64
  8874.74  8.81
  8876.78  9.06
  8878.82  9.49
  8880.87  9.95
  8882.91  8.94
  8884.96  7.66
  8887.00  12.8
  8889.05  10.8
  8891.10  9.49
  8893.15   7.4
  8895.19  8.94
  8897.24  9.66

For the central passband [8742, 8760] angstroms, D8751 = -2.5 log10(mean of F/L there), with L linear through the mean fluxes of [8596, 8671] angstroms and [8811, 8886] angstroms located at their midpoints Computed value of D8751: -0.05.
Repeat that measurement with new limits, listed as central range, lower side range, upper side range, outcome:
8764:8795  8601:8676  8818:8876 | 0.08 mag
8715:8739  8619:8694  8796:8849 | 0.02 mag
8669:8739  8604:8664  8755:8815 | 0.02 mag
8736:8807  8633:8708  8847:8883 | 0.02 mag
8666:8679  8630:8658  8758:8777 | 0.04 mag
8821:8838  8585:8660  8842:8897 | 0.06 mag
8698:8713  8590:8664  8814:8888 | 0.06 mag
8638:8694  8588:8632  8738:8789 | -0.04 mag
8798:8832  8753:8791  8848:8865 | -0.01 mag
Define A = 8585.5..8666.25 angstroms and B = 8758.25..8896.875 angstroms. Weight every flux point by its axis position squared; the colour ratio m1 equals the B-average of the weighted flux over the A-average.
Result 1.0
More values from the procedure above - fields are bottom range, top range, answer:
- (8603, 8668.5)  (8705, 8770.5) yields 0.96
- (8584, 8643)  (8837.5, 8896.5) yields 0.98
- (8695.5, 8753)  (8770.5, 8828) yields 0.98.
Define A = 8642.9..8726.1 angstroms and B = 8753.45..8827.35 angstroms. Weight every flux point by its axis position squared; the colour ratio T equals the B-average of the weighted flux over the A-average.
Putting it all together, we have 0.96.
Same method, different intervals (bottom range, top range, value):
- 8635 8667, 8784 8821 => 0.92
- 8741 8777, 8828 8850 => 0.94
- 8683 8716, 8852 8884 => 1.02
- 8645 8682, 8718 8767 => 1.00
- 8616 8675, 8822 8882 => 0.93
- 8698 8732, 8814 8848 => 0.97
